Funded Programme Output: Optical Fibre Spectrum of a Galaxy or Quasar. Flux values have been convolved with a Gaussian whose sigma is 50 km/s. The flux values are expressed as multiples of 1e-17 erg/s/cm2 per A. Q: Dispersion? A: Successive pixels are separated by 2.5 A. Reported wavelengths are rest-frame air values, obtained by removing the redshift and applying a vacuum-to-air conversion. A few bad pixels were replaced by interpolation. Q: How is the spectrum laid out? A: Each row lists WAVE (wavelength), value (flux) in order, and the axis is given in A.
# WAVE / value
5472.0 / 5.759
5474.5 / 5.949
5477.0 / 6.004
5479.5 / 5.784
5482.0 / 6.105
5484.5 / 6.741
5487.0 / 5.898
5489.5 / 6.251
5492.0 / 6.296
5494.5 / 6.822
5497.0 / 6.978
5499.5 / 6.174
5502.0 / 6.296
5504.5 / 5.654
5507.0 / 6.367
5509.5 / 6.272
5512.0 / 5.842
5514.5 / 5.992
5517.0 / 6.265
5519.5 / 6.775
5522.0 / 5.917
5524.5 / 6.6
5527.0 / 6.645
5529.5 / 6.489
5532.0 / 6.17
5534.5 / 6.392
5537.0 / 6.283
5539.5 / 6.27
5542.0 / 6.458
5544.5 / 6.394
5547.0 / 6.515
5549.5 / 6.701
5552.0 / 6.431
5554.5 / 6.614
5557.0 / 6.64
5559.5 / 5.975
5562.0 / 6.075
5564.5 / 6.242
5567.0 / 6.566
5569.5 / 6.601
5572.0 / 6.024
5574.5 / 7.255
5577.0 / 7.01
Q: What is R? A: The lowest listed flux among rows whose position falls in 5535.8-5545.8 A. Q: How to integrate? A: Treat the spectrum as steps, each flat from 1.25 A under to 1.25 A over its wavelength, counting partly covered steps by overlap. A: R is 6.27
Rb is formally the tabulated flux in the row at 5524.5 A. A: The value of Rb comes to 6.6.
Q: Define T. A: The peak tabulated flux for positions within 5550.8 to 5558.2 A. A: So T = 6.64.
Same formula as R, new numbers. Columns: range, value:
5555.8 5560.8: 5.975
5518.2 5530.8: 5.917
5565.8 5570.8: 6.566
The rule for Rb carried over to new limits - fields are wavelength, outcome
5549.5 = 6.701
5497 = 6.978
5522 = 5.917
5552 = 6.431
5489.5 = 6.251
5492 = 6.296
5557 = 6.64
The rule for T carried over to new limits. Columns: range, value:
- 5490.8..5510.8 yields 6.978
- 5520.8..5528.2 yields 6.645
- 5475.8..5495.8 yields 6.822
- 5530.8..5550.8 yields 6.701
